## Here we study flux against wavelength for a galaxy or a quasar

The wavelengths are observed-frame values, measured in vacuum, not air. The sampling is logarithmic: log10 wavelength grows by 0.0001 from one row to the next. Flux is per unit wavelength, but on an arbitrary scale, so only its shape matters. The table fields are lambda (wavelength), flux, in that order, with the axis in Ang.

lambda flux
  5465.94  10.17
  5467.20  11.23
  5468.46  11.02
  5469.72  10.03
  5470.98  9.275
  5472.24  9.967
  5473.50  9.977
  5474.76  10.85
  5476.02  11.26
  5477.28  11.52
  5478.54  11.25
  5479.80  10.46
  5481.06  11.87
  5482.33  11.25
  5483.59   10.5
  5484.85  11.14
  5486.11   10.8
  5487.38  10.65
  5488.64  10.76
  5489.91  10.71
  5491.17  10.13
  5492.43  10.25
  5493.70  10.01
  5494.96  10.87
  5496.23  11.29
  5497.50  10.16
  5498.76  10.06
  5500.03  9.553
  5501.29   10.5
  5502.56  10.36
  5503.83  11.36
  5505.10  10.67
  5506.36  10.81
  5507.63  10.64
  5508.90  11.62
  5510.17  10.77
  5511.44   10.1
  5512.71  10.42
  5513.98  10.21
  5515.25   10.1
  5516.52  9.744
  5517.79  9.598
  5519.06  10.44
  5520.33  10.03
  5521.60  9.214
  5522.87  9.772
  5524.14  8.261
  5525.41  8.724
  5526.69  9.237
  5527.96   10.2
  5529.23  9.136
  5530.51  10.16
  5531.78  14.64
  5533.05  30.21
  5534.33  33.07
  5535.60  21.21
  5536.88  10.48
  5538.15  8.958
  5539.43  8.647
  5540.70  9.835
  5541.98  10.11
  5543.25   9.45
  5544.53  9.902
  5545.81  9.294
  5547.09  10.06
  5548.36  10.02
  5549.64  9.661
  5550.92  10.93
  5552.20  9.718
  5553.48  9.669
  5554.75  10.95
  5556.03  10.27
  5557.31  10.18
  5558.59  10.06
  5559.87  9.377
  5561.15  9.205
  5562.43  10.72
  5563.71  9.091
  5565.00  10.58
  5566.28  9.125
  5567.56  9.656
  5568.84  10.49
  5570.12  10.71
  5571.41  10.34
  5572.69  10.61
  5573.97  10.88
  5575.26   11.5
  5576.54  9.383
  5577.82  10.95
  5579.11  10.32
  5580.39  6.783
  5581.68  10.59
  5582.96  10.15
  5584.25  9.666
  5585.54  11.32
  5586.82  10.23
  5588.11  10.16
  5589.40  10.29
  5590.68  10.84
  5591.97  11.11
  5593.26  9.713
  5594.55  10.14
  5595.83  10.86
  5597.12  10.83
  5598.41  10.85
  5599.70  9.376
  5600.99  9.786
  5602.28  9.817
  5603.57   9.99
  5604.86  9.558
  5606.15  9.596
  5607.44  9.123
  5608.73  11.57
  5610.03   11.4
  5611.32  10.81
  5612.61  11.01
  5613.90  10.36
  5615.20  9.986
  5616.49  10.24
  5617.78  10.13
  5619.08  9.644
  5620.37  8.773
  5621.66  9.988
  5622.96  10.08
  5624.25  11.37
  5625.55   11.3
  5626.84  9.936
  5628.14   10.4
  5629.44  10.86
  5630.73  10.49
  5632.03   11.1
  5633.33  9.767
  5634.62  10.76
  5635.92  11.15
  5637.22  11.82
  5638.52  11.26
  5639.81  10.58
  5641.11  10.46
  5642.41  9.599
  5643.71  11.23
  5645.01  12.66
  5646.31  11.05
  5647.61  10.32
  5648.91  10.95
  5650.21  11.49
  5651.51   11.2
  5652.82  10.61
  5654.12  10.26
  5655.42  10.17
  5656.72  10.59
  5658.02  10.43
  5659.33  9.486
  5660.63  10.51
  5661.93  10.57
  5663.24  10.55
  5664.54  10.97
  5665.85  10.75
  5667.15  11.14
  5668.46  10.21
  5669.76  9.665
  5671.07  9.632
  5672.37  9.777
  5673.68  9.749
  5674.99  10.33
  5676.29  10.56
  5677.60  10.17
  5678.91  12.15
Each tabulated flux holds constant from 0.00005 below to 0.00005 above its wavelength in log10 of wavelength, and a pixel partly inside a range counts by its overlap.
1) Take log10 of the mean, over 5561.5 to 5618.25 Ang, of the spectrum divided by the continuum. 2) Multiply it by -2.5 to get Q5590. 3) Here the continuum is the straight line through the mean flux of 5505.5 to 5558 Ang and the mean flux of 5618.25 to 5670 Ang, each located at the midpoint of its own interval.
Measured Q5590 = 0.08 mag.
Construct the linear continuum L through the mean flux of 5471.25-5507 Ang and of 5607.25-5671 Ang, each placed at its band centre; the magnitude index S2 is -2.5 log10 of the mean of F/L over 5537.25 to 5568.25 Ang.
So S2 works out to 0.09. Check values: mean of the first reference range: 10.7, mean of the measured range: 9.82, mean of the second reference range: 10.6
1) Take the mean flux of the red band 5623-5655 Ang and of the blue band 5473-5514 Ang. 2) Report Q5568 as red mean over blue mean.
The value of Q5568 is 1.0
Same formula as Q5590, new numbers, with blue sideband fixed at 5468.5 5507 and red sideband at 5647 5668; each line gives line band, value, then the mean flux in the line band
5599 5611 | 0.06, 10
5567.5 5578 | 0.01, 10.5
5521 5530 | 0.15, 9.23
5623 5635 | 0.00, 10.6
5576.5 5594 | 0.05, 10.1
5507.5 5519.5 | 0.03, 10.3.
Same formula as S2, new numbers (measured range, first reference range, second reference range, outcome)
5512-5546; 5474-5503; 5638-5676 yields -0.12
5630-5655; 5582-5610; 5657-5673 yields -0.06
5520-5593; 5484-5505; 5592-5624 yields -0.06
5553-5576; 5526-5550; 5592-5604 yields 0.15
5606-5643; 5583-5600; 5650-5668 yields 0.00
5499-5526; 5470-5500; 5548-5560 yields 0.03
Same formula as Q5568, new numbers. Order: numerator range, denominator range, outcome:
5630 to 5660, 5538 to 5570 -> 1.09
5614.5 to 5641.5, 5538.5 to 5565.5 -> 1.06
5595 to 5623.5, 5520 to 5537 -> 0.72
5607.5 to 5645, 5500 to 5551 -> 0.92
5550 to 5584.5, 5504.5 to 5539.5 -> 0.83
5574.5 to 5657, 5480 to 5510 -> 0.98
